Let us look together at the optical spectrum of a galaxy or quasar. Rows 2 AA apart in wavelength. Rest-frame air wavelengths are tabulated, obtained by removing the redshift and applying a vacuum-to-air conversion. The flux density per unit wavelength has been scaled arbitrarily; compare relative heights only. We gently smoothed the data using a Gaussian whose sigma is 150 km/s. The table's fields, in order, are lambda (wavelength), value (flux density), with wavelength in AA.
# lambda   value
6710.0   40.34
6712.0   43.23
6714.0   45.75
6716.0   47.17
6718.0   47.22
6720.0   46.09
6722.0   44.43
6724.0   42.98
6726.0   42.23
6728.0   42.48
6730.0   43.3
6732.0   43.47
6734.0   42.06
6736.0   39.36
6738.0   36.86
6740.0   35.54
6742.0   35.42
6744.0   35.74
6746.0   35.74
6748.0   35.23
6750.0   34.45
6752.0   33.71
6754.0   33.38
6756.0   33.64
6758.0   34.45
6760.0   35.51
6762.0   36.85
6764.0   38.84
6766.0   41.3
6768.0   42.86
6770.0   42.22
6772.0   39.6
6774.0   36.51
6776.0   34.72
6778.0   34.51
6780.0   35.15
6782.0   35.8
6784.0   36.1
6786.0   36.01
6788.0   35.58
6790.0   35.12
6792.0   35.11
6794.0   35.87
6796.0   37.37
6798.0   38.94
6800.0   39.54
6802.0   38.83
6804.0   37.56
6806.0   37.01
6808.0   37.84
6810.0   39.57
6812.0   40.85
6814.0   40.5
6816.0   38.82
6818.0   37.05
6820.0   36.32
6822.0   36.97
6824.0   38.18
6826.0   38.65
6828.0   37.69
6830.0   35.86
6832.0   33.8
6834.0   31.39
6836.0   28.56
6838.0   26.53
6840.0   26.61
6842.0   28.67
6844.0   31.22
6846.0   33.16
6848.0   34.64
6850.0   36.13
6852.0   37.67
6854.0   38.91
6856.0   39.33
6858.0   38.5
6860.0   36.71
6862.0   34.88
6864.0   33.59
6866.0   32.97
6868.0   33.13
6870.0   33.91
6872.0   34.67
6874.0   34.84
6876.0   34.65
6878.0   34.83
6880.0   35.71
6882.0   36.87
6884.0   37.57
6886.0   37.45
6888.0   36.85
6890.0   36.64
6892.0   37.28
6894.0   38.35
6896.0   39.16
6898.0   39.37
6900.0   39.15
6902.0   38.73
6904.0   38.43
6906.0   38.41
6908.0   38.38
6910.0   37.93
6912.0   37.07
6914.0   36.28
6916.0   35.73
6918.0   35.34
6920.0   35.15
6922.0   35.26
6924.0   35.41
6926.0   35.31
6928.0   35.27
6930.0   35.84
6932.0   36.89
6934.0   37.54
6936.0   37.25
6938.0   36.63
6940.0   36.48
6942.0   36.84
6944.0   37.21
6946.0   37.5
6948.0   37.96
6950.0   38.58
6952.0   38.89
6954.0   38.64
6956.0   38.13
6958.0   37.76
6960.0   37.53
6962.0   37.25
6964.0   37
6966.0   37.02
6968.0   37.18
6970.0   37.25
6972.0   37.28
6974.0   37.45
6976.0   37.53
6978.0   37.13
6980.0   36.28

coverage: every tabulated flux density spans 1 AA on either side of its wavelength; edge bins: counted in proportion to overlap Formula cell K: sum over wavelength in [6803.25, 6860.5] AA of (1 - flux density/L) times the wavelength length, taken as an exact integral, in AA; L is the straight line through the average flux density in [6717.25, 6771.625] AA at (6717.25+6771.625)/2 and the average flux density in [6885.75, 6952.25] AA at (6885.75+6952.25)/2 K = 3.7 AA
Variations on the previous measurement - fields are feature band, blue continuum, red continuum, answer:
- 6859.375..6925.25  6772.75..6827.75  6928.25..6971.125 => 1.64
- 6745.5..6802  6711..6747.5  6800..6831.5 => 4.43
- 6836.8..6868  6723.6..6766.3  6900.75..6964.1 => 2.88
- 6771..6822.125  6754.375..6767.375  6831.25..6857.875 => -3.01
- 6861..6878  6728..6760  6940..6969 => 1.47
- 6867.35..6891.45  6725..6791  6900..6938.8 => 0.81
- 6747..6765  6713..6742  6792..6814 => 2.55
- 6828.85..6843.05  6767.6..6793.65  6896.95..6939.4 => 2.51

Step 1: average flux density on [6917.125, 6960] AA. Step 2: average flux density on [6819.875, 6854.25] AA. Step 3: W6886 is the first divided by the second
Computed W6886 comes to 1.09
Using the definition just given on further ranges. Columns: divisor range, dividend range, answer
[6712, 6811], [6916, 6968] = 0.96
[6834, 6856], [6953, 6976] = 1.15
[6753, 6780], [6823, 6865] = 0.92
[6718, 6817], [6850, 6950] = 0.96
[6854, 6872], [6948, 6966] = 1.07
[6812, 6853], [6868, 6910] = 1.07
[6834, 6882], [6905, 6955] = 1.09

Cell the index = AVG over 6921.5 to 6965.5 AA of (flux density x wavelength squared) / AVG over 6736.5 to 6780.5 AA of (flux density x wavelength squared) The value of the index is 1.1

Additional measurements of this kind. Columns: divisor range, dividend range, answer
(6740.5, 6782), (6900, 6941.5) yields 1.06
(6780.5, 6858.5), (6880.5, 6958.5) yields 1.07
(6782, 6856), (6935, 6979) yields 1.09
